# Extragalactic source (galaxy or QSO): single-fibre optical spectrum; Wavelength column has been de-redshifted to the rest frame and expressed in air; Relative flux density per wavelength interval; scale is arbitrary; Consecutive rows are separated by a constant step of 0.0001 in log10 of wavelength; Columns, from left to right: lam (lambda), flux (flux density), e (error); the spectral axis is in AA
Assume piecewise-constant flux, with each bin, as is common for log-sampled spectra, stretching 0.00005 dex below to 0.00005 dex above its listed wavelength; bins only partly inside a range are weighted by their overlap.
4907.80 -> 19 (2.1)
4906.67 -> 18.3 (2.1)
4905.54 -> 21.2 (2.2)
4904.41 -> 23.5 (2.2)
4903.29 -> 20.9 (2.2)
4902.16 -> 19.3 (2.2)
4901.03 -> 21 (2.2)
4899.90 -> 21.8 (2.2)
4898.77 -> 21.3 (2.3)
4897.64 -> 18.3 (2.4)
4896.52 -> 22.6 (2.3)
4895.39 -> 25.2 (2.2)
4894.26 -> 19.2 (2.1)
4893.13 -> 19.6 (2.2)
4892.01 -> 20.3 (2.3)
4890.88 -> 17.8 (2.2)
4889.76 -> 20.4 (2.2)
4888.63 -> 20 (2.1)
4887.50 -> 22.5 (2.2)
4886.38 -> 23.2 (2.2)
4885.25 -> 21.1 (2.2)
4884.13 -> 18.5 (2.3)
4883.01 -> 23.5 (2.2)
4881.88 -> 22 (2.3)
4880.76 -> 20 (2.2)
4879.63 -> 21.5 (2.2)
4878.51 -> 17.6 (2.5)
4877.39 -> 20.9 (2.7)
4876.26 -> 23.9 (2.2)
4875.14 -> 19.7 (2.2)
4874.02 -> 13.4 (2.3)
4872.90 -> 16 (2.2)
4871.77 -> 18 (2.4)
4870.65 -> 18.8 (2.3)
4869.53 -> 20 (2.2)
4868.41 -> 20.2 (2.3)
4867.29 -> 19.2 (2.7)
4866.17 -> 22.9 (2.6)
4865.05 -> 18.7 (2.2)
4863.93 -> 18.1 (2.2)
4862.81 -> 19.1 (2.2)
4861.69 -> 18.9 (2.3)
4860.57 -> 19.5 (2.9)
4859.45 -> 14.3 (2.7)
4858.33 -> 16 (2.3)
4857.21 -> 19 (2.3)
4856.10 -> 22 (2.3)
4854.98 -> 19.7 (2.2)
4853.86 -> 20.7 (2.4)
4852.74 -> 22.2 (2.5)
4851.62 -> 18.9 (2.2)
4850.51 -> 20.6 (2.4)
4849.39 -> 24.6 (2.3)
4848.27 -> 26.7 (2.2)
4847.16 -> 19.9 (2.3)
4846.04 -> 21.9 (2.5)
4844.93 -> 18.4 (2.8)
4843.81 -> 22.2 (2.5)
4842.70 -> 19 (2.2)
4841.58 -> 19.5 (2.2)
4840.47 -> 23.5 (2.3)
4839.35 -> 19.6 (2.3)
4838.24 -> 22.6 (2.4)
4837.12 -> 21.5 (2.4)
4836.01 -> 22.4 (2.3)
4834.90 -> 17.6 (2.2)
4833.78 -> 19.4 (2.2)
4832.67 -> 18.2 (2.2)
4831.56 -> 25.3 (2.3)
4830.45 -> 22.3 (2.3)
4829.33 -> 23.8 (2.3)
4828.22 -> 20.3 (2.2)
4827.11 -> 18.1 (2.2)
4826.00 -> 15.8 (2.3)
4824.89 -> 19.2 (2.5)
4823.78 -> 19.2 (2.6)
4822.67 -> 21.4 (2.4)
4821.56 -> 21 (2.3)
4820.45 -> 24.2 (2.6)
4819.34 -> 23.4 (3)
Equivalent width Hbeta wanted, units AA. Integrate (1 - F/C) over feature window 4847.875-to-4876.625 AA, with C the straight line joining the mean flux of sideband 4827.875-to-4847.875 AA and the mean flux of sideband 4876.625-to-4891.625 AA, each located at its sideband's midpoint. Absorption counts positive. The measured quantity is 1.76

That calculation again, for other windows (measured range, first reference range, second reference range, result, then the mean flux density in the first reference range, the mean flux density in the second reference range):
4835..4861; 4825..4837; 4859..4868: -1.3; 20.3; 18.9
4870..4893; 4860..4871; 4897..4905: 0.3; 19.6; 20.9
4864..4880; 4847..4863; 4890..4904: 0.9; 20.2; 20.6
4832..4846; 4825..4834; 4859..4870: -0.3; 20.4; 19.1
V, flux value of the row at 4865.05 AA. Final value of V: 18.7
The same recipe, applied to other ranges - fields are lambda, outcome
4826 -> 15.8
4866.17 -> 22.9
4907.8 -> 19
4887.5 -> 22.5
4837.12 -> 21.5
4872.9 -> 16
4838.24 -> 22.6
